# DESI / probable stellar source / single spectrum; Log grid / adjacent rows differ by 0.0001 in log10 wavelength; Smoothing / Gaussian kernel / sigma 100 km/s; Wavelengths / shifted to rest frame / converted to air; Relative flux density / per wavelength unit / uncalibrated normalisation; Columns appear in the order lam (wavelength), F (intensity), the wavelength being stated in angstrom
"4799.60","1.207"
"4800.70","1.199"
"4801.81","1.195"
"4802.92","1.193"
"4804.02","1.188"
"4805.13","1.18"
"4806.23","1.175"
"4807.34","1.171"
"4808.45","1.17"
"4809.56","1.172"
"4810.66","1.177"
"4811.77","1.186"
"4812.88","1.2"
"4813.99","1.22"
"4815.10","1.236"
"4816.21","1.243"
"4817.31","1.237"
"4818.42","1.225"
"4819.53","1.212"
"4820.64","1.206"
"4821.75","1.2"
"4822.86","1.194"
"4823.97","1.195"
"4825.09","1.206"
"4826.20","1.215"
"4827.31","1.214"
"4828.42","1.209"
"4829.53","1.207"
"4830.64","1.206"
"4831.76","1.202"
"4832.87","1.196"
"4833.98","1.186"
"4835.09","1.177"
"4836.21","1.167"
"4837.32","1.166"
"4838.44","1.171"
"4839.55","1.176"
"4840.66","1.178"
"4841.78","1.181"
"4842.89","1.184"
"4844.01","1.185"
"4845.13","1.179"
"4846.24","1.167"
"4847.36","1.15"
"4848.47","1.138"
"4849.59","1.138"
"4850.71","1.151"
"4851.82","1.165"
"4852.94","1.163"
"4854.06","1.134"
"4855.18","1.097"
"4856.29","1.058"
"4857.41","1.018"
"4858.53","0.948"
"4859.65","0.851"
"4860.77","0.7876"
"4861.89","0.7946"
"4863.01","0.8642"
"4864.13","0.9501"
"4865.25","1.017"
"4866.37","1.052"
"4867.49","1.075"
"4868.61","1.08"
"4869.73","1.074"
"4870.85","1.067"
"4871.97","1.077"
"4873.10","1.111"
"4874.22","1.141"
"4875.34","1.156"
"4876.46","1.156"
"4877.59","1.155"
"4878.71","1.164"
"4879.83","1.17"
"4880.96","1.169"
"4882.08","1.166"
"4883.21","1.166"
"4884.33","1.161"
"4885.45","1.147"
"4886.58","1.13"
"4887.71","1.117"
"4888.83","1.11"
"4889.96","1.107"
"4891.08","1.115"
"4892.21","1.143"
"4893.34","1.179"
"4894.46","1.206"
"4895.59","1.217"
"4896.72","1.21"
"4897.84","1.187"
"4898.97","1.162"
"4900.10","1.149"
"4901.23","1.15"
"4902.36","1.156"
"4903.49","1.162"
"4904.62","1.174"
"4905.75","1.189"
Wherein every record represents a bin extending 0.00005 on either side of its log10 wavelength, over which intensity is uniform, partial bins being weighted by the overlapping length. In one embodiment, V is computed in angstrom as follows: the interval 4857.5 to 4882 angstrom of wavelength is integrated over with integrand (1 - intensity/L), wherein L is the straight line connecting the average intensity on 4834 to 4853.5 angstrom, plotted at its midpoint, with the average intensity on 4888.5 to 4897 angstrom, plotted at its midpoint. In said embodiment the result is 2.5 angstrom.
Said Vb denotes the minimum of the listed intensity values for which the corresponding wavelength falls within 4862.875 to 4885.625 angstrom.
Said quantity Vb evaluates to 0.8642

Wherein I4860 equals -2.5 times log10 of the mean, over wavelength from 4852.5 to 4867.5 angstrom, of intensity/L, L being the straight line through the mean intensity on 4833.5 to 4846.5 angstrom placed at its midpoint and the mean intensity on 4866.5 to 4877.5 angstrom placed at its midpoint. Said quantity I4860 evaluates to 0.15 mag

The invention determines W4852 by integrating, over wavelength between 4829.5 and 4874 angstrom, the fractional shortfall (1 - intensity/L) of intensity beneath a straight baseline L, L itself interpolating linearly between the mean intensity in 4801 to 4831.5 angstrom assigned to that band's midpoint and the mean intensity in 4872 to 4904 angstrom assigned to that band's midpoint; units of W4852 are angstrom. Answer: 3.1 angstrom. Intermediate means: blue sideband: 1.2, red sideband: 1.15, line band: 1.1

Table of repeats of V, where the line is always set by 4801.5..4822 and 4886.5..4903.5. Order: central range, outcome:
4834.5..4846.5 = 0.1 angstrom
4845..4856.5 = 0.4 angstrom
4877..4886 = 0.0 angstrom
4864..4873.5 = 0.9 angstrom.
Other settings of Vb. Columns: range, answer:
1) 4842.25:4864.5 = 0.7876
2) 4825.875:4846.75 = 1.166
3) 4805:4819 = 1.17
